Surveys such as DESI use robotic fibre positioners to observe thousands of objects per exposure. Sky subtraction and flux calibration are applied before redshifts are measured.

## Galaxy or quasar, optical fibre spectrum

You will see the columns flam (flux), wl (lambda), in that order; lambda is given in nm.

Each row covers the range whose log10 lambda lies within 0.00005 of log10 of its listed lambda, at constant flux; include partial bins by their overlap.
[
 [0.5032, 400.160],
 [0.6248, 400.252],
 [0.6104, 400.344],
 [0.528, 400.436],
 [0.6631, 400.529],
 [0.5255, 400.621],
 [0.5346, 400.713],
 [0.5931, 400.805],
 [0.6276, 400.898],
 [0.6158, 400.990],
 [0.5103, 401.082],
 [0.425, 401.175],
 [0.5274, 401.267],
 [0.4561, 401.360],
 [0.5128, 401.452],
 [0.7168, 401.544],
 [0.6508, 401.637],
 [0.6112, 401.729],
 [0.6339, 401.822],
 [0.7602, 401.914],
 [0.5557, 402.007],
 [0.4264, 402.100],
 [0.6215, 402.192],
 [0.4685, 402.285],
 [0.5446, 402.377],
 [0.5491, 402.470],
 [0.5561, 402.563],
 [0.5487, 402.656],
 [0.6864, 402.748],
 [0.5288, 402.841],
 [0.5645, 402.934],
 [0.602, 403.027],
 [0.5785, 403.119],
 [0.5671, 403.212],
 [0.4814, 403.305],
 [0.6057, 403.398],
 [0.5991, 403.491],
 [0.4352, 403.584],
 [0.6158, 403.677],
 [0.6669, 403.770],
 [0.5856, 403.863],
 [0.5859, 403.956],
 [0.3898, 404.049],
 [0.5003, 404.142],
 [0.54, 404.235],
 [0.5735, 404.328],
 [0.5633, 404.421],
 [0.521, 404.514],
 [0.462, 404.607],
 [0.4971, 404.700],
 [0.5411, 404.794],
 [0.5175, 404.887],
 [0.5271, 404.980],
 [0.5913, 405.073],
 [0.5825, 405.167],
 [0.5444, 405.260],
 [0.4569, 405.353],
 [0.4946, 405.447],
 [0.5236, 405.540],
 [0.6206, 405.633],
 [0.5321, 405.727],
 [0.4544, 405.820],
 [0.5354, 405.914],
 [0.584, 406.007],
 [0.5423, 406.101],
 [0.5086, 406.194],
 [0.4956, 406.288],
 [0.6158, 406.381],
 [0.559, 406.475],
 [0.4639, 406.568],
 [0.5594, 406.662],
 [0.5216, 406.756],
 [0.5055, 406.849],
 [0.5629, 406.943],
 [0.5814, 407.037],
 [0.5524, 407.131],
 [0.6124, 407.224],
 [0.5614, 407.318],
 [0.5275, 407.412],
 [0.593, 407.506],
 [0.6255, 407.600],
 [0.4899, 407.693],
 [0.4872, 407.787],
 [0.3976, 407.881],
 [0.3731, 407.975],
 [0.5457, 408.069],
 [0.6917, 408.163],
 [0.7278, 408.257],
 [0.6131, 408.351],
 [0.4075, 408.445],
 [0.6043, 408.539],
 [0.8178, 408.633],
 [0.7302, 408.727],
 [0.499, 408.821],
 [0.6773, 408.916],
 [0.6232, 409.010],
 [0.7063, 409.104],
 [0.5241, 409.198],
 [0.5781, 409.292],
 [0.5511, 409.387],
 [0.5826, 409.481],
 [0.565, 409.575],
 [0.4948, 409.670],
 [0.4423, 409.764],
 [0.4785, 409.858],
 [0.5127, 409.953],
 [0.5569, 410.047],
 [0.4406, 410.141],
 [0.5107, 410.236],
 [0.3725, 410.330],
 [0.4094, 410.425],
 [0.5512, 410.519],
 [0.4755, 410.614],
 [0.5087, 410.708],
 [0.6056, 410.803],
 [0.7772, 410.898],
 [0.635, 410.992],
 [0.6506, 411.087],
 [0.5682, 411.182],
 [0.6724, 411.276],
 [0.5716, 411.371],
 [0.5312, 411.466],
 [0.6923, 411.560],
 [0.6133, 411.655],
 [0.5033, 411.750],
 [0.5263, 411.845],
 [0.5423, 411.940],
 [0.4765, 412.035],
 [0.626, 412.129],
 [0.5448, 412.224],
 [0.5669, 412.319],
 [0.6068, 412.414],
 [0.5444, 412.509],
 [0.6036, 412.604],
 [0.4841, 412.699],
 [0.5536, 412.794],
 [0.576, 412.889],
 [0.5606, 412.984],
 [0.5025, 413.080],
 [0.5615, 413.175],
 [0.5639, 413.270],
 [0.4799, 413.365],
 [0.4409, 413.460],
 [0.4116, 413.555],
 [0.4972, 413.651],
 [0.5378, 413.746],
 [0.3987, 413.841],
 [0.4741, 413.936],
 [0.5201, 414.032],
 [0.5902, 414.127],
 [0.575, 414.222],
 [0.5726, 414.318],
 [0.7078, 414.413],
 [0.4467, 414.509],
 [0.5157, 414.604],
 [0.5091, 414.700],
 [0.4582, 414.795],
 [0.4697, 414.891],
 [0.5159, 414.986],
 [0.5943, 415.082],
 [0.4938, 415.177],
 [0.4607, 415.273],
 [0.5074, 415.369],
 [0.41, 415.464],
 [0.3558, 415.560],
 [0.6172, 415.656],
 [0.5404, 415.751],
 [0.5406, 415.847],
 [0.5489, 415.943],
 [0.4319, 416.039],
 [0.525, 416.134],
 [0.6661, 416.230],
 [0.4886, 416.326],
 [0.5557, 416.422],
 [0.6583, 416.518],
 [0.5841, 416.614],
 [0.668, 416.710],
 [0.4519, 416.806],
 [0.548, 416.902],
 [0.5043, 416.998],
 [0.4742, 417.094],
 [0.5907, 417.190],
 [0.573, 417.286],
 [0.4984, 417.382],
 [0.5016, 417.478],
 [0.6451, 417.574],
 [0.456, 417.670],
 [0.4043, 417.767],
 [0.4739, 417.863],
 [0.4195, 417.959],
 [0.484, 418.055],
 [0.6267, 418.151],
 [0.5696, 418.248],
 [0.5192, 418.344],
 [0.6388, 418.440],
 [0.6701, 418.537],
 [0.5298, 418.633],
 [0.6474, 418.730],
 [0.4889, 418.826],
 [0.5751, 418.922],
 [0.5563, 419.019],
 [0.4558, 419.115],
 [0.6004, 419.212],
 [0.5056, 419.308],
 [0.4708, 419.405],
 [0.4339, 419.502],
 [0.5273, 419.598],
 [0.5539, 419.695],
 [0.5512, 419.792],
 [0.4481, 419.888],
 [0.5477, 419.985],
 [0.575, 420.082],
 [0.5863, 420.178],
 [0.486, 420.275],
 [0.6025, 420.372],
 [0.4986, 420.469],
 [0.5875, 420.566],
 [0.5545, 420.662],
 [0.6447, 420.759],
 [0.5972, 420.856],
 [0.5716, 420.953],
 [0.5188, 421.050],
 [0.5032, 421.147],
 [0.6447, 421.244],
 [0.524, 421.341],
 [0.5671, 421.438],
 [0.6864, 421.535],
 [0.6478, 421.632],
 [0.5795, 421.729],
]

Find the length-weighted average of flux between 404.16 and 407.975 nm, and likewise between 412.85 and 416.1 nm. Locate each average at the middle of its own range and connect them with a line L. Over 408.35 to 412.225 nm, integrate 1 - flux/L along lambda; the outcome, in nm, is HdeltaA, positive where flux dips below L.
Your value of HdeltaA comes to -0.32 nm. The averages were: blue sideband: 0.533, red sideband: 0.511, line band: 0.566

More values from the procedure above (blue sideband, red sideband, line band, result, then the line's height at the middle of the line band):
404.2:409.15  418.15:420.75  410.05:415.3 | 0.13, 0.552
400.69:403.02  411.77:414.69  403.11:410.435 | 0.11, 0.554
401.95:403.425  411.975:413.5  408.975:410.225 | 0.02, 0.548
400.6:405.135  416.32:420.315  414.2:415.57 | 0.08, 0.542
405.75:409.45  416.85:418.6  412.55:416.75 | 0.12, 0.543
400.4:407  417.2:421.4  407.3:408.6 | 0.00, 0.549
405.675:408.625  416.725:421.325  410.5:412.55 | -0.14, 0.544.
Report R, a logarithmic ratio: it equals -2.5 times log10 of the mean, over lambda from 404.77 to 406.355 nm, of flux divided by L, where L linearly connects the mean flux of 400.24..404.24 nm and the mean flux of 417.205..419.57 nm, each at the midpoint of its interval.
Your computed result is 0.05 mag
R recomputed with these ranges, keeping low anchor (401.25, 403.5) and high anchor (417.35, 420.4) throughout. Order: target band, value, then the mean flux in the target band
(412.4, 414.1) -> 0.06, 0.517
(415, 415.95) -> 0.07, 0.505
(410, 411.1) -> 0.03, 0.538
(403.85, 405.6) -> 0.08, 0.526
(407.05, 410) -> -0.02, 0.568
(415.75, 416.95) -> -0.03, 0.555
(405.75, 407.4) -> 0.04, 0.542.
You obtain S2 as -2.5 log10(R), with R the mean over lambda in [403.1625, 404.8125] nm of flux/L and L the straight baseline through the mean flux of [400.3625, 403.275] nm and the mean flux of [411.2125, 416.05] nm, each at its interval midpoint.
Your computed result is 0.05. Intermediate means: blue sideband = 0.57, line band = 0.54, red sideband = 0.531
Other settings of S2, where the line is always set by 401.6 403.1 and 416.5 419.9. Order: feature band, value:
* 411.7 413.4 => 0.01 mag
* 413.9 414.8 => 0.01 mag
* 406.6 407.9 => 0.05 mag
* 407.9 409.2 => -0.08 mag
